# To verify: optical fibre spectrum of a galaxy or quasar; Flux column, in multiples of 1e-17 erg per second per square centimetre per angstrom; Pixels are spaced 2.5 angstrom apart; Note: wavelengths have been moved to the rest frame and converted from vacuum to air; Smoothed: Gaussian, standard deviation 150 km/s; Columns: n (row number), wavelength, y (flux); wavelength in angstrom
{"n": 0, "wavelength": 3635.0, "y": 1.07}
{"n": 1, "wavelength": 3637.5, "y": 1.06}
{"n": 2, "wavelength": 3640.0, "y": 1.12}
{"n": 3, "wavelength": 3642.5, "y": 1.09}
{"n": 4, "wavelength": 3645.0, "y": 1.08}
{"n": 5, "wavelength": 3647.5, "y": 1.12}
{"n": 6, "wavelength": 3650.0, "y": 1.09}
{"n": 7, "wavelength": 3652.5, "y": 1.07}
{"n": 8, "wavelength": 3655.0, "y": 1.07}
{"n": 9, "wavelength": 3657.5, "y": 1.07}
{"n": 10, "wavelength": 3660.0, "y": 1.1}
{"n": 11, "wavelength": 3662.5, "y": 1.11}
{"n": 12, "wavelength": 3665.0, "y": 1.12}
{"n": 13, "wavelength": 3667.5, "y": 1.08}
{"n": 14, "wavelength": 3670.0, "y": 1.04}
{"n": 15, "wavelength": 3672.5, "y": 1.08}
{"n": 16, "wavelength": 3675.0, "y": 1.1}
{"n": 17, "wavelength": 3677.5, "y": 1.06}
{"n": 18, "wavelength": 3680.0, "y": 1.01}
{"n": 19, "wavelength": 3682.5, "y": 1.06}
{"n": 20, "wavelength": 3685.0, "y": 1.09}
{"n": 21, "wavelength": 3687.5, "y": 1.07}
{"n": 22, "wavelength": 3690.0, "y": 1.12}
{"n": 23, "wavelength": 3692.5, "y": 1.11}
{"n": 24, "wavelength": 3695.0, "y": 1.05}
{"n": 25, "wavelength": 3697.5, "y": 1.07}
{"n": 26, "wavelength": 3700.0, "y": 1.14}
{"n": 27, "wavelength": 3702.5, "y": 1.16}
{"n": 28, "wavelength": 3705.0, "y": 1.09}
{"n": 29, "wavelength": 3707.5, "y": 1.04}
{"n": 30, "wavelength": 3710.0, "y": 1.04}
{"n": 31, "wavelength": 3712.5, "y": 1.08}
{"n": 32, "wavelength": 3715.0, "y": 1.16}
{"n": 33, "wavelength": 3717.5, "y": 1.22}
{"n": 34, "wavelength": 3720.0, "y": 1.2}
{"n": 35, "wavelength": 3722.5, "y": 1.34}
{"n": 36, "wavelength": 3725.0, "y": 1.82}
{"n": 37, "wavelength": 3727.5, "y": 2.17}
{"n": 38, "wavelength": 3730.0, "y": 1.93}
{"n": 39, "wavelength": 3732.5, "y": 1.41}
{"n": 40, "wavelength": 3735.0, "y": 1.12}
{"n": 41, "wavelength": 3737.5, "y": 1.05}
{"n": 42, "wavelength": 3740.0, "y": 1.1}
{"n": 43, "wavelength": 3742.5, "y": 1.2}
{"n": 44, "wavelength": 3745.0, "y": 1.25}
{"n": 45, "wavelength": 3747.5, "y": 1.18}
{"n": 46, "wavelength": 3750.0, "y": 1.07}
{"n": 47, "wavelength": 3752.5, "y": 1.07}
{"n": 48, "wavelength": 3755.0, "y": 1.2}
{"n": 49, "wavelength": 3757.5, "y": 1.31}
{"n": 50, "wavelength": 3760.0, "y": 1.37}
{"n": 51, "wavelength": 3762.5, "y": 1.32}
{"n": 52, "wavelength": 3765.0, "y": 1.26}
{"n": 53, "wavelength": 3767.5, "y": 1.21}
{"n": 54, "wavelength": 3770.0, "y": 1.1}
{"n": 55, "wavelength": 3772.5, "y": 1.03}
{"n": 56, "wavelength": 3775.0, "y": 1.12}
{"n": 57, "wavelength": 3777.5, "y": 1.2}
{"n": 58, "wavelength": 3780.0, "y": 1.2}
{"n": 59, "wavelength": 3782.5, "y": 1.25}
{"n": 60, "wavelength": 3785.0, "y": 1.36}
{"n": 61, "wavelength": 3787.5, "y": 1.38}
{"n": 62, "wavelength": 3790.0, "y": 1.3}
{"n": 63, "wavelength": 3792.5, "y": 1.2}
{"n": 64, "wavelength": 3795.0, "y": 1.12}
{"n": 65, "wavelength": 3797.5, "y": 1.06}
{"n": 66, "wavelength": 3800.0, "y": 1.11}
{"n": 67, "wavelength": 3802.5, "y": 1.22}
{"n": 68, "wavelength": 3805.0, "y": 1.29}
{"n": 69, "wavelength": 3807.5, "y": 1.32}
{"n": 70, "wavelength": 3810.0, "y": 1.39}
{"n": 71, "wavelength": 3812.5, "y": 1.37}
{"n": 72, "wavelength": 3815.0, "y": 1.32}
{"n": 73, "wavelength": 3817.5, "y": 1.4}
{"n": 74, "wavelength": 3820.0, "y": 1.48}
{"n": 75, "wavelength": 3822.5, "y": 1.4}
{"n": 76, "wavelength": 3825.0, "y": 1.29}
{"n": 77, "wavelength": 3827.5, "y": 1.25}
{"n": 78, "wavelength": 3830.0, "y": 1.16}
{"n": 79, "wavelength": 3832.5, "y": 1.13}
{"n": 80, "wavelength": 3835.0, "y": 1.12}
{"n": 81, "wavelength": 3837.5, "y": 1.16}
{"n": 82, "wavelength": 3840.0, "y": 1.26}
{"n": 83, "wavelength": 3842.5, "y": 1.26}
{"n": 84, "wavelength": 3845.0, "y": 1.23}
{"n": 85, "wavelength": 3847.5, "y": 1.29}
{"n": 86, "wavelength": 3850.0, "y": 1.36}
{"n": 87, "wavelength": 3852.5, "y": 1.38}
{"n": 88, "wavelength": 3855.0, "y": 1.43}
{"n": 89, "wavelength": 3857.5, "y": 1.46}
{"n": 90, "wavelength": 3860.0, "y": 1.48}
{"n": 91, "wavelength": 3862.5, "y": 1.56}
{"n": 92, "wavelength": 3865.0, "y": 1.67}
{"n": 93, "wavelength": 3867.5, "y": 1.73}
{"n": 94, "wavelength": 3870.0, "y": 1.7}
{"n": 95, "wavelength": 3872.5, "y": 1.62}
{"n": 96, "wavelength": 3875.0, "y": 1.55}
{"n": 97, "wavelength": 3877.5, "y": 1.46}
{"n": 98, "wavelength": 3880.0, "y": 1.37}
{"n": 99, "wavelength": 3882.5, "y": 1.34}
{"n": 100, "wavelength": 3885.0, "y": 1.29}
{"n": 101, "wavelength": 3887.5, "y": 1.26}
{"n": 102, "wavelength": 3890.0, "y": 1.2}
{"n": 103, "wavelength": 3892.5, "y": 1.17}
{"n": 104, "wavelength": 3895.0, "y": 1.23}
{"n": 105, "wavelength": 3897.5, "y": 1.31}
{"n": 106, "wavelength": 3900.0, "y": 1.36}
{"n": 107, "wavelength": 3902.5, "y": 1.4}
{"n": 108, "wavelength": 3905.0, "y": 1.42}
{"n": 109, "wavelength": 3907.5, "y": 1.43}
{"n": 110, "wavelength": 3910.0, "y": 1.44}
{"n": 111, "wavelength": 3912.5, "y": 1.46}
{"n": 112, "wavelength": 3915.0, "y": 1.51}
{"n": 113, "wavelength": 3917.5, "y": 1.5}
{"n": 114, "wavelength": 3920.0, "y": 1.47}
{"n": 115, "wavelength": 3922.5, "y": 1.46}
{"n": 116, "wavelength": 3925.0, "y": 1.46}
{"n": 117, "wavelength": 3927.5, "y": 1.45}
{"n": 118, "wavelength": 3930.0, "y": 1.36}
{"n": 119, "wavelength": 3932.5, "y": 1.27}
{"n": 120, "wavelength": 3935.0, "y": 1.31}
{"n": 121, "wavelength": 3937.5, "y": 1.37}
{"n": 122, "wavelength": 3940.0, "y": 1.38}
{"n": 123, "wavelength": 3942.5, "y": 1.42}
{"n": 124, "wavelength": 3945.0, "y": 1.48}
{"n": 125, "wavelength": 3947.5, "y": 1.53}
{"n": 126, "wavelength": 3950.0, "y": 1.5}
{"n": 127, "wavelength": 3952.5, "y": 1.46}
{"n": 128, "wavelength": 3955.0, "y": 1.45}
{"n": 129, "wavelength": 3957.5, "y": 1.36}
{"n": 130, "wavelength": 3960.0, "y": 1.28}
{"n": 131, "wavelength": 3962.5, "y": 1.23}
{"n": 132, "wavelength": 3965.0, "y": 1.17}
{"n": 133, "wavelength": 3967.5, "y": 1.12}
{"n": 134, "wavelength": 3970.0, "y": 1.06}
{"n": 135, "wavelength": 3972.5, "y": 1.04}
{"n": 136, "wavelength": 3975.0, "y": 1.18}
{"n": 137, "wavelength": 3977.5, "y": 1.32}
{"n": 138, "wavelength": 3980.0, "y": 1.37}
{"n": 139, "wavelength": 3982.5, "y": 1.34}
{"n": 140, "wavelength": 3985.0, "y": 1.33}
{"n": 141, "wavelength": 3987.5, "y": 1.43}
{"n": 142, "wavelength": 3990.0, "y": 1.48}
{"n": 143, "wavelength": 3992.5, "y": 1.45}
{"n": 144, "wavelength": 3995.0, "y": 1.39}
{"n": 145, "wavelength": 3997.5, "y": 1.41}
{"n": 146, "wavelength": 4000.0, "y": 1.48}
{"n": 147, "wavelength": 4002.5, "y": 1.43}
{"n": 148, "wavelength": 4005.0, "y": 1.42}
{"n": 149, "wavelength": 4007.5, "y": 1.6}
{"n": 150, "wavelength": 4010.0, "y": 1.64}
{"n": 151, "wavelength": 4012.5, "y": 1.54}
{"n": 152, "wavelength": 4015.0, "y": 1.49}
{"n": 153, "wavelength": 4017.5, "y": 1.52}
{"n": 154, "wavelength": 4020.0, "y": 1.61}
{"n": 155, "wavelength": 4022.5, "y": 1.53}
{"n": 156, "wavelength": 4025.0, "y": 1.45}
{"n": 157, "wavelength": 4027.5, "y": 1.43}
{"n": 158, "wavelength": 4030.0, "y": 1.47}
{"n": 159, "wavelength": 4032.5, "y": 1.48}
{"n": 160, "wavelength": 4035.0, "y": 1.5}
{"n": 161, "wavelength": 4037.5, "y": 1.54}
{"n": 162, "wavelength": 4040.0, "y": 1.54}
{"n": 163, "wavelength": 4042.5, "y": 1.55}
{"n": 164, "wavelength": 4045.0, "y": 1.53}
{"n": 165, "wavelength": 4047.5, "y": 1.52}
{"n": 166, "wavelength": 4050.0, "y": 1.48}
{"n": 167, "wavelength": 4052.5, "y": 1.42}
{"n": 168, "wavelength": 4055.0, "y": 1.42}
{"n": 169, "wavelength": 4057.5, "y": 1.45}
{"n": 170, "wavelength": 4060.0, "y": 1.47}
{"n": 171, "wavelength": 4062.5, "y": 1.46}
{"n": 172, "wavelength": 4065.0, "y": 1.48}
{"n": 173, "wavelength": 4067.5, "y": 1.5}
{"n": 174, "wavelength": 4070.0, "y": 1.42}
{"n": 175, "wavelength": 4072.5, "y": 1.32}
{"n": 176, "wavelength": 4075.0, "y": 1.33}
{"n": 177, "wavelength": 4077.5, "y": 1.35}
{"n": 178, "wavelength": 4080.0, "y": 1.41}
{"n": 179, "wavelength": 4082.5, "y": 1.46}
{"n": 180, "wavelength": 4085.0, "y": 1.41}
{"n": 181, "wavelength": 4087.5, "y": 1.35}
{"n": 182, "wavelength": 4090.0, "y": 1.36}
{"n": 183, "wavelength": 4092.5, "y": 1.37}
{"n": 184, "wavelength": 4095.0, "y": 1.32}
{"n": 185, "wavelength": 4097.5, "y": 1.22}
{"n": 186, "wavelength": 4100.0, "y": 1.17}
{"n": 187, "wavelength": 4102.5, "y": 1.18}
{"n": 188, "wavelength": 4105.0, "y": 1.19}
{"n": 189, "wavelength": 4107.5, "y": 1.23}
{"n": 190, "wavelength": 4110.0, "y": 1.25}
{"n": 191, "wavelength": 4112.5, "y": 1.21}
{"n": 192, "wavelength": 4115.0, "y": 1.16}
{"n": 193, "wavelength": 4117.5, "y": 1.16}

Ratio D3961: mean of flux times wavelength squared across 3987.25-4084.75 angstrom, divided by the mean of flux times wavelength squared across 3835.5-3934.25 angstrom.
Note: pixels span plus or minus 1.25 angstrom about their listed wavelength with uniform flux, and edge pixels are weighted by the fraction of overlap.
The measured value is 1.13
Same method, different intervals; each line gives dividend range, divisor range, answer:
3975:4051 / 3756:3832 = 1.31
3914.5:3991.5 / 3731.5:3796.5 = 1.24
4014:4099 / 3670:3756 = 1.44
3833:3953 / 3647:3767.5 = 1.30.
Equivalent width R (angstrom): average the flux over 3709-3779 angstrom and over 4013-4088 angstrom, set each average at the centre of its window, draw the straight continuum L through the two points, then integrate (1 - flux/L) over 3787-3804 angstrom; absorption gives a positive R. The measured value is 1.4 angstrom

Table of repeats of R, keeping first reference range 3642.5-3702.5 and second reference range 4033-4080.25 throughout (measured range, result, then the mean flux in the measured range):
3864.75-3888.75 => -3.9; 1.49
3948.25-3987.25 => 2.4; 1.29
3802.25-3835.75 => -2.0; 1.3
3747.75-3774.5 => -0.5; 1.19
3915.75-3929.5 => -1.4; 1.46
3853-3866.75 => -2.7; 1.52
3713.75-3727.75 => -3.8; 1.44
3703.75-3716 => 0.4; 1.08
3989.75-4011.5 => -1.1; 1.48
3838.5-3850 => -0.2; 1.27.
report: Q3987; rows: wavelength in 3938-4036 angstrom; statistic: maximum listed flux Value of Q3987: 1.64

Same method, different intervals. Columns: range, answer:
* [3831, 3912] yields 1.73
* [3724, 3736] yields 2.17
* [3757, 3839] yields 1.48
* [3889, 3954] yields 1.53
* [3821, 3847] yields 1.4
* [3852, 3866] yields 1.67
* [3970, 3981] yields 1.37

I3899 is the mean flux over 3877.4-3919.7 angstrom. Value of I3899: 1.36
